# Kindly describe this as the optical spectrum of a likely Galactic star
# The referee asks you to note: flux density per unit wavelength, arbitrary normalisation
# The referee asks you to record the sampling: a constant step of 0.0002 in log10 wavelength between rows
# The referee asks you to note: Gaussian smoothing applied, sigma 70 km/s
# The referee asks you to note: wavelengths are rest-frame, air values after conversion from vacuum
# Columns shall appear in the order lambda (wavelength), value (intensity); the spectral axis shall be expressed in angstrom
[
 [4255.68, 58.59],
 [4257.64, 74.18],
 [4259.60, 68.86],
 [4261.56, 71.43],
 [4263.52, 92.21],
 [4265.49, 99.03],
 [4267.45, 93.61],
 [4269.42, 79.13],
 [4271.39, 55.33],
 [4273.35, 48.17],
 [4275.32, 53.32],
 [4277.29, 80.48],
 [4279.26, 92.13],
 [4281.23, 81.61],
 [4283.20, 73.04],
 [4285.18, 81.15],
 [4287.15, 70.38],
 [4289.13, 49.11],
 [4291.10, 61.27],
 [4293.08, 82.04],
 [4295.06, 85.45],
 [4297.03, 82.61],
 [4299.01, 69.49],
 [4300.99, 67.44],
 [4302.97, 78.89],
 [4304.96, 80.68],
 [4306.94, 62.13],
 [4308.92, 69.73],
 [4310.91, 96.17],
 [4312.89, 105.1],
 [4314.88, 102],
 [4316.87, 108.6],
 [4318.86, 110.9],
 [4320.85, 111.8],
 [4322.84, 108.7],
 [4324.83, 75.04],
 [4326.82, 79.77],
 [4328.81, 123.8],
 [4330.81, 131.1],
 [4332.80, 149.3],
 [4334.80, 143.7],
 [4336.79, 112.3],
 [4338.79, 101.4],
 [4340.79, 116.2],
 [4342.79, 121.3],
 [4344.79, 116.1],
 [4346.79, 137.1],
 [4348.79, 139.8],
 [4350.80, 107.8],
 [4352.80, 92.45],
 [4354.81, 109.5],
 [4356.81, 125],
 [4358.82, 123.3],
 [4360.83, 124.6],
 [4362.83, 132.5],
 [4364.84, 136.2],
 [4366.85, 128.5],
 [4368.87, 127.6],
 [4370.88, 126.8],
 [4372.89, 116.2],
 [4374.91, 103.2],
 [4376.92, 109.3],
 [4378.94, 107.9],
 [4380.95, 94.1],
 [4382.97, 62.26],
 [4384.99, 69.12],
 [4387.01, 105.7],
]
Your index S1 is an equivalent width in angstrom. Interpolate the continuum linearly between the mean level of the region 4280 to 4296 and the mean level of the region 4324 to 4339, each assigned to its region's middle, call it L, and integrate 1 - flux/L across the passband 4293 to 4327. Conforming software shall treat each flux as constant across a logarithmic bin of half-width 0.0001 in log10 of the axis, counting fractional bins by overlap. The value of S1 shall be 2.43 angstrom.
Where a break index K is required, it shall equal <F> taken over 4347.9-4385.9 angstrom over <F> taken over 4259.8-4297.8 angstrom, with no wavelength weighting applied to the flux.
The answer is 1.50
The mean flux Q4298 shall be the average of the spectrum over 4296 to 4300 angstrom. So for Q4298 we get 76.3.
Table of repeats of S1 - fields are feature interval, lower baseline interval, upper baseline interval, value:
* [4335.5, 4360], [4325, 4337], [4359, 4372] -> 1.5 angstrom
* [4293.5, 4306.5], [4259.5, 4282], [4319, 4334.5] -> 2.5 angstrom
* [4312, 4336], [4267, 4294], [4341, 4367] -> -2.6 angstrom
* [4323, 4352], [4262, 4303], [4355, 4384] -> -5.0 angstrom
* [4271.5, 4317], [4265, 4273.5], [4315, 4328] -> 5.9 angstrom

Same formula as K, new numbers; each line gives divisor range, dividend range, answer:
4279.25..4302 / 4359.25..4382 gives 1.61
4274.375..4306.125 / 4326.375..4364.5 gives 1.63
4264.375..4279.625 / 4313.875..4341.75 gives 1.51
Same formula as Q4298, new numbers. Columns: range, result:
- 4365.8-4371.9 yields 128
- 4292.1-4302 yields 77.5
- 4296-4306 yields 75.8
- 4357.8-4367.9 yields 129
